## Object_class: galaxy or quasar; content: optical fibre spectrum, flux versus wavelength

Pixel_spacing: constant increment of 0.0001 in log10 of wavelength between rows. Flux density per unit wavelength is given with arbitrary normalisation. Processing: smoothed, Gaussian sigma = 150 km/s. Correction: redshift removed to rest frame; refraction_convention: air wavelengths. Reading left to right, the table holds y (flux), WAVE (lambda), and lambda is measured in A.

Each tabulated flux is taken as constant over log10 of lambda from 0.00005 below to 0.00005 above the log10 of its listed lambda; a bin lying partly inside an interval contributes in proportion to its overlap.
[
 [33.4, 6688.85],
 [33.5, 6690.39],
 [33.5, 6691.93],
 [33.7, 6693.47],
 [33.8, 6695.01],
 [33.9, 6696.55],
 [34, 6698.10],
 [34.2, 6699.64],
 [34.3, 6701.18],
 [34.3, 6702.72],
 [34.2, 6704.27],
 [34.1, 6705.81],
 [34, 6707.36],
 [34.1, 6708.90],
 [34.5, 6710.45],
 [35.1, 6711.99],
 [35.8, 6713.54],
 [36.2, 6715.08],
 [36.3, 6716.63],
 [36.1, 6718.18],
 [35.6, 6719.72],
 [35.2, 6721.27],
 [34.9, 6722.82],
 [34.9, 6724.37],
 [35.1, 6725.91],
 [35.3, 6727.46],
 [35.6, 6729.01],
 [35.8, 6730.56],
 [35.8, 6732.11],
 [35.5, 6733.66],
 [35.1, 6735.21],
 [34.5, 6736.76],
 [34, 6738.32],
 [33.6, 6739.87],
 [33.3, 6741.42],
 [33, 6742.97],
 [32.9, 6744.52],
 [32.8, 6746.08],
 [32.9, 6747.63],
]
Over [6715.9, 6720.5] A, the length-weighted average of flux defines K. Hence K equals 36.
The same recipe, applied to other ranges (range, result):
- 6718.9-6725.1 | 35.2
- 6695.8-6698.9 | 33.9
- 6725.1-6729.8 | 35.4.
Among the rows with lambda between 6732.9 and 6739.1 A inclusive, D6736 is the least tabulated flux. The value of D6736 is 34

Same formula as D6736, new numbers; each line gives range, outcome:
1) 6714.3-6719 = 36.1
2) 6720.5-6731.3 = 34.9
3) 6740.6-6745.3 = 32.9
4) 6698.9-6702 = 34.2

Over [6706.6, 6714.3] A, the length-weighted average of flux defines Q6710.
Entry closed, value 34.7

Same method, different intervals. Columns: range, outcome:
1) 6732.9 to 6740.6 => 34.5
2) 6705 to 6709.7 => 34.1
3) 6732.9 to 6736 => 35.3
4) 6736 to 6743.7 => 33.7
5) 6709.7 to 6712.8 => 34.8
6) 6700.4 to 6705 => 34.3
